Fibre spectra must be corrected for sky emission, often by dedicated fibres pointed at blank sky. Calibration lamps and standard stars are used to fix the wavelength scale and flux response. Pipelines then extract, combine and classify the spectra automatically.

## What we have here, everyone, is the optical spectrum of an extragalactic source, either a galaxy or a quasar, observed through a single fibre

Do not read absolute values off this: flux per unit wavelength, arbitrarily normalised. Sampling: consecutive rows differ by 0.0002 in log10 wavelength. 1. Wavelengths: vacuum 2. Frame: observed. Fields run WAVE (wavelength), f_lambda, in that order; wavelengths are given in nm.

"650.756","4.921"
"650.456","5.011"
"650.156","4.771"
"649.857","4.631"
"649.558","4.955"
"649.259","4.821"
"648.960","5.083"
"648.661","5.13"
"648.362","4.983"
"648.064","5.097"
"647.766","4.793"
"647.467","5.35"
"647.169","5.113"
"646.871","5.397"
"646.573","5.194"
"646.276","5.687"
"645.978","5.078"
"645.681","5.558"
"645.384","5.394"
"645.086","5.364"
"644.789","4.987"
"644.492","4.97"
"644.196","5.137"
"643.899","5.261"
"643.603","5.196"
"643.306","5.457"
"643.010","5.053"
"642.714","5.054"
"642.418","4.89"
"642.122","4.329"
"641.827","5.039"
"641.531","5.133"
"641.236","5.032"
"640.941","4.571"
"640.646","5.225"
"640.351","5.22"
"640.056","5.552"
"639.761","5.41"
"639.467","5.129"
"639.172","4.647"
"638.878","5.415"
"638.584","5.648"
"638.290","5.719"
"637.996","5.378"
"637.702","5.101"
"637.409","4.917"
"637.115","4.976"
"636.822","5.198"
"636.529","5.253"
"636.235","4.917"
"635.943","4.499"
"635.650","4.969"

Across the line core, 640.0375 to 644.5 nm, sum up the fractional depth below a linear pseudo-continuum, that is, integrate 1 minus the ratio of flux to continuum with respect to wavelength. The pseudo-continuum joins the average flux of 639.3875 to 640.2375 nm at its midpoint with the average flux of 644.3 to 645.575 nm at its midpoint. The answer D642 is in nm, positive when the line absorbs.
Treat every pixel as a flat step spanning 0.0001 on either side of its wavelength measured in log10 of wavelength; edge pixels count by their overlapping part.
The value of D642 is 0.19 nm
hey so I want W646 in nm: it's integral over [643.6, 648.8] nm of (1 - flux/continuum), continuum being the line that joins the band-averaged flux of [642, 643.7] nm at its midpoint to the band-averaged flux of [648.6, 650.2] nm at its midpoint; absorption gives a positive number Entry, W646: -0.27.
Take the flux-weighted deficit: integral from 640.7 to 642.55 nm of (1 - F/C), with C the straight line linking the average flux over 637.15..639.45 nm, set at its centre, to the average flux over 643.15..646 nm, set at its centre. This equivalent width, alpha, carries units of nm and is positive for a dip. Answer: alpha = 0.14 nm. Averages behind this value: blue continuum 5.24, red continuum 5.25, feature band 4.85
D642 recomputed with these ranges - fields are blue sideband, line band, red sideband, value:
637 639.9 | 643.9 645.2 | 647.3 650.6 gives -0.012 nm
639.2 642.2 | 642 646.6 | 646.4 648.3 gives -0.046 nm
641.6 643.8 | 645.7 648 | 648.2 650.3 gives -0.137 nm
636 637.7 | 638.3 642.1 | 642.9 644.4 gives -0.030 nm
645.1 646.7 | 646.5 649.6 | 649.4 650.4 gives -0.007 nm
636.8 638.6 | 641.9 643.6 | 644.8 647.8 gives 0.096 nm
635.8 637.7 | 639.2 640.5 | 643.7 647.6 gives -0.048 nm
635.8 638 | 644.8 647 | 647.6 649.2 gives -0.153 nm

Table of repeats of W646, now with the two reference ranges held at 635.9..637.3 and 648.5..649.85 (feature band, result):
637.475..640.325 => -0.18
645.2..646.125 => -0.07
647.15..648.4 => -0.03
